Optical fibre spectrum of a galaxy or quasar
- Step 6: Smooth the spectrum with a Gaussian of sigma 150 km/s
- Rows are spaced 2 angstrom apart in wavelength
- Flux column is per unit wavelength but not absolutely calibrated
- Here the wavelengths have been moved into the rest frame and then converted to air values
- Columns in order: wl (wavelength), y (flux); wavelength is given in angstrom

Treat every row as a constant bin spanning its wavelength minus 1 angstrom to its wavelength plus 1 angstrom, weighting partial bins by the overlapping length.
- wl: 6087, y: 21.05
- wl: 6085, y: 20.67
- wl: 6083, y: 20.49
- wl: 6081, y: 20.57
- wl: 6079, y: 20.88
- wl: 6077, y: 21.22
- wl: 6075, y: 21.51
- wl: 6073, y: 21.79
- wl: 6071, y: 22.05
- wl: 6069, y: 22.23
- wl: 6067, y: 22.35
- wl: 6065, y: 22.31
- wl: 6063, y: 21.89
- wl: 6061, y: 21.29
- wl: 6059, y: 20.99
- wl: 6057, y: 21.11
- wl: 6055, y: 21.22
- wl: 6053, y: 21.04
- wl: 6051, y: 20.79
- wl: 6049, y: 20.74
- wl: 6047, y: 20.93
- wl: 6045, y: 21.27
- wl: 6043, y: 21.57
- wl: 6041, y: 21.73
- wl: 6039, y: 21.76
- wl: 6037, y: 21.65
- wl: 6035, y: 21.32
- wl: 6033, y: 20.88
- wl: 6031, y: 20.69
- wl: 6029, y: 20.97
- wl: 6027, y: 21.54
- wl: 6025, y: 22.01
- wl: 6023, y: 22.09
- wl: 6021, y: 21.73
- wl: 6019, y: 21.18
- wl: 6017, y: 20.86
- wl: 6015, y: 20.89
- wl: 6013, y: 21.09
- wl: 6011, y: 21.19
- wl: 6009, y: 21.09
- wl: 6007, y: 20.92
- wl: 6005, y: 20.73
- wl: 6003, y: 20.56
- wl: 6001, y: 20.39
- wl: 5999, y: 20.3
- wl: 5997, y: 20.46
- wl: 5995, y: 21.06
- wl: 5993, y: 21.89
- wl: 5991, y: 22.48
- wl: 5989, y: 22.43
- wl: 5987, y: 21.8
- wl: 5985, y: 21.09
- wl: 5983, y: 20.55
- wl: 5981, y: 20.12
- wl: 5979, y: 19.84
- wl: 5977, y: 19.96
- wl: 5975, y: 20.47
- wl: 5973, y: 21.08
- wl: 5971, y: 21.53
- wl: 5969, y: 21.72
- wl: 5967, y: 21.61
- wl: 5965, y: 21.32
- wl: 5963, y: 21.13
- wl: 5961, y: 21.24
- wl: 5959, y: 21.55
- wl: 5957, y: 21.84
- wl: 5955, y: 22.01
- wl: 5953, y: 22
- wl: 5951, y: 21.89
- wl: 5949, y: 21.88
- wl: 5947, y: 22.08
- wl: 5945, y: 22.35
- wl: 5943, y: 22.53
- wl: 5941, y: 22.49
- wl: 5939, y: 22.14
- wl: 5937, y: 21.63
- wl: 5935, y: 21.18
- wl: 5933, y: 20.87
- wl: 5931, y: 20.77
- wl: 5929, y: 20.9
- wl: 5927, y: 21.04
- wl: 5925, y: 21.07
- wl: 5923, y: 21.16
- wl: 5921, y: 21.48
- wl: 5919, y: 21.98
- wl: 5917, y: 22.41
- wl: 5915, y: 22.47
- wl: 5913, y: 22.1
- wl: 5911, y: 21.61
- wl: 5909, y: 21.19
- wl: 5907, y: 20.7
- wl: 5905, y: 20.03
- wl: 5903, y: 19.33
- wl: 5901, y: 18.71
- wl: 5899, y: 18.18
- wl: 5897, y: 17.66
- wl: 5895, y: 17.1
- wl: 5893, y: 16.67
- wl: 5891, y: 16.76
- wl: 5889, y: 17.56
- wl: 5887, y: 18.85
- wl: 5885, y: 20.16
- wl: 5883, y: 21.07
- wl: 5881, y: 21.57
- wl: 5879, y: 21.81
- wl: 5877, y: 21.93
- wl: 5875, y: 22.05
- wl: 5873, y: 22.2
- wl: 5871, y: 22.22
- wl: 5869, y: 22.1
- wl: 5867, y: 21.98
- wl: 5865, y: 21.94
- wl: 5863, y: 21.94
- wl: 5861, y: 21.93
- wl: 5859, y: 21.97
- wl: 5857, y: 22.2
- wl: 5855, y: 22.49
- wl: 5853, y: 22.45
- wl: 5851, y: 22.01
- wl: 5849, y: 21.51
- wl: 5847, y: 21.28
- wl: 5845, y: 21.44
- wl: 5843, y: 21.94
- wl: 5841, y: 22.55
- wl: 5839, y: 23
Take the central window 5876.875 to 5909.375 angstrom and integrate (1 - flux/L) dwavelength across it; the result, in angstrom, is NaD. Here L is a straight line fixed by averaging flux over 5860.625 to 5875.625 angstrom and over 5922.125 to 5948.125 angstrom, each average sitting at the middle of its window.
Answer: 3.9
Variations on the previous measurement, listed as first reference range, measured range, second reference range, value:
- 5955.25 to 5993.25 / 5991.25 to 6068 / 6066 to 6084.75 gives 0.4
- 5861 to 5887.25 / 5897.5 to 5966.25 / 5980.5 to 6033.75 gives 0.4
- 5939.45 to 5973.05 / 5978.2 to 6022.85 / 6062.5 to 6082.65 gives 1.4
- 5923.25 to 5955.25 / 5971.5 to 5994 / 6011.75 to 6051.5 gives 0.4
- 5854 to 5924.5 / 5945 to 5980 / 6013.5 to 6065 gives -0.6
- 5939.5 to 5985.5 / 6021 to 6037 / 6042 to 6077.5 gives 0.0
